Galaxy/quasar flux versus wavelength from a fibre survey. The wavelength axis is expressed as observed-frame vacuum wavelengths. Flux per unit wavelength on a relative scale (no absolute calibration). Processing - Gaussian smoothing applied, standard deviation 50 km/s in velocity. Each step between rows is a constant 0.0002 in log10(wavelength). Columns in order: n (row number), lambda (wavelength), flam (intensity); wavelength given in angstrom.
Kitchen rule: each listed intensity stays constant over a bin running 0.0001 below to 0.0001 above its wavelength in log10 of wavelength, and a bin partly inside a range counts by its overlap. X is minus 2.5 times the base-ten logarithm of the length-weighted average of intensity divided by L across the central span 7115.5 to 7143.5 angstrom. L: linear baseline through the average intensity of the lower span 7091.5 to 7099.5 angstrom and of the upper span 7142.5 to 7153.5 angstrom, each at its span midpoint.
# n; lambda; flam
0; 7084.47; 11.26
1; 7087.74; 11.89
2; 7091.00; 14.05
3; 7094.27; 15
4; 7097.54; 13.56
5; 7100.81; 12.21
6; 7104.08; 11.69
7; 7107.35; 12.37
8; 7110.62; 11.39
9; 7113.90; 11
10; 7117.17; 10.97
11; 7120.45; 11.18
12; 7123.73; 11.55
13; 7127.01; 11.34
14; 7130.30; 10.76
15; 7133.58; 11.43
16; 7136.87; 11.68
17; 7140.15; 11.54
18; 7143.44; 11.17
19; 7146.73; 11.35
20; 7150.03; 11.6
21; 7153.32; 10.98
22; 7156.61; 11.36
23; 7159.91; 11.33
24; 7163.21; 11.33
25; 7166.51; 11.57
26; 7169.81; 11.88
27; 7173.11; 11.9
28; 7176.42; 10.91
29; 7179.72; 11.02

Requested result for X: 0.09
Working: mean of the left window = 14.2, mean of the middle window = 11.3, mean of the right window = 11.3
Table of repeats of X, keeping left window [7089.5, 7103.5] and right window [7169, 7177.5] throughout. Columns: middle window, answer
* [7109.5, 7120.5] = 0.175 mag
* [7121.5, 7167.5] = 0.087 mag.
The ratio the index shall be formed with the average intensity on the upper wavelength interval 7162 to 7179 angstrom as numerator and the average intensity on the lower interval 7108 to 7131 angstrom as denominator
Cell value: 1.02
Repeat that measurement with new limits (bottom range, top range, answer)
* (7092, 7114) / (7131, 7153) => 0.90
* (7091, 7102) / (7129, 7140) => 0.83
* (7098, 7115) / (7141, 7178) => 0.96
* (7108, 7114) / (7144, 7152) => 1.00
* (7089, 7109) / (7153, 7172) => 0.87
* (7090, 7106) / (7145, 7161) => 0.85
